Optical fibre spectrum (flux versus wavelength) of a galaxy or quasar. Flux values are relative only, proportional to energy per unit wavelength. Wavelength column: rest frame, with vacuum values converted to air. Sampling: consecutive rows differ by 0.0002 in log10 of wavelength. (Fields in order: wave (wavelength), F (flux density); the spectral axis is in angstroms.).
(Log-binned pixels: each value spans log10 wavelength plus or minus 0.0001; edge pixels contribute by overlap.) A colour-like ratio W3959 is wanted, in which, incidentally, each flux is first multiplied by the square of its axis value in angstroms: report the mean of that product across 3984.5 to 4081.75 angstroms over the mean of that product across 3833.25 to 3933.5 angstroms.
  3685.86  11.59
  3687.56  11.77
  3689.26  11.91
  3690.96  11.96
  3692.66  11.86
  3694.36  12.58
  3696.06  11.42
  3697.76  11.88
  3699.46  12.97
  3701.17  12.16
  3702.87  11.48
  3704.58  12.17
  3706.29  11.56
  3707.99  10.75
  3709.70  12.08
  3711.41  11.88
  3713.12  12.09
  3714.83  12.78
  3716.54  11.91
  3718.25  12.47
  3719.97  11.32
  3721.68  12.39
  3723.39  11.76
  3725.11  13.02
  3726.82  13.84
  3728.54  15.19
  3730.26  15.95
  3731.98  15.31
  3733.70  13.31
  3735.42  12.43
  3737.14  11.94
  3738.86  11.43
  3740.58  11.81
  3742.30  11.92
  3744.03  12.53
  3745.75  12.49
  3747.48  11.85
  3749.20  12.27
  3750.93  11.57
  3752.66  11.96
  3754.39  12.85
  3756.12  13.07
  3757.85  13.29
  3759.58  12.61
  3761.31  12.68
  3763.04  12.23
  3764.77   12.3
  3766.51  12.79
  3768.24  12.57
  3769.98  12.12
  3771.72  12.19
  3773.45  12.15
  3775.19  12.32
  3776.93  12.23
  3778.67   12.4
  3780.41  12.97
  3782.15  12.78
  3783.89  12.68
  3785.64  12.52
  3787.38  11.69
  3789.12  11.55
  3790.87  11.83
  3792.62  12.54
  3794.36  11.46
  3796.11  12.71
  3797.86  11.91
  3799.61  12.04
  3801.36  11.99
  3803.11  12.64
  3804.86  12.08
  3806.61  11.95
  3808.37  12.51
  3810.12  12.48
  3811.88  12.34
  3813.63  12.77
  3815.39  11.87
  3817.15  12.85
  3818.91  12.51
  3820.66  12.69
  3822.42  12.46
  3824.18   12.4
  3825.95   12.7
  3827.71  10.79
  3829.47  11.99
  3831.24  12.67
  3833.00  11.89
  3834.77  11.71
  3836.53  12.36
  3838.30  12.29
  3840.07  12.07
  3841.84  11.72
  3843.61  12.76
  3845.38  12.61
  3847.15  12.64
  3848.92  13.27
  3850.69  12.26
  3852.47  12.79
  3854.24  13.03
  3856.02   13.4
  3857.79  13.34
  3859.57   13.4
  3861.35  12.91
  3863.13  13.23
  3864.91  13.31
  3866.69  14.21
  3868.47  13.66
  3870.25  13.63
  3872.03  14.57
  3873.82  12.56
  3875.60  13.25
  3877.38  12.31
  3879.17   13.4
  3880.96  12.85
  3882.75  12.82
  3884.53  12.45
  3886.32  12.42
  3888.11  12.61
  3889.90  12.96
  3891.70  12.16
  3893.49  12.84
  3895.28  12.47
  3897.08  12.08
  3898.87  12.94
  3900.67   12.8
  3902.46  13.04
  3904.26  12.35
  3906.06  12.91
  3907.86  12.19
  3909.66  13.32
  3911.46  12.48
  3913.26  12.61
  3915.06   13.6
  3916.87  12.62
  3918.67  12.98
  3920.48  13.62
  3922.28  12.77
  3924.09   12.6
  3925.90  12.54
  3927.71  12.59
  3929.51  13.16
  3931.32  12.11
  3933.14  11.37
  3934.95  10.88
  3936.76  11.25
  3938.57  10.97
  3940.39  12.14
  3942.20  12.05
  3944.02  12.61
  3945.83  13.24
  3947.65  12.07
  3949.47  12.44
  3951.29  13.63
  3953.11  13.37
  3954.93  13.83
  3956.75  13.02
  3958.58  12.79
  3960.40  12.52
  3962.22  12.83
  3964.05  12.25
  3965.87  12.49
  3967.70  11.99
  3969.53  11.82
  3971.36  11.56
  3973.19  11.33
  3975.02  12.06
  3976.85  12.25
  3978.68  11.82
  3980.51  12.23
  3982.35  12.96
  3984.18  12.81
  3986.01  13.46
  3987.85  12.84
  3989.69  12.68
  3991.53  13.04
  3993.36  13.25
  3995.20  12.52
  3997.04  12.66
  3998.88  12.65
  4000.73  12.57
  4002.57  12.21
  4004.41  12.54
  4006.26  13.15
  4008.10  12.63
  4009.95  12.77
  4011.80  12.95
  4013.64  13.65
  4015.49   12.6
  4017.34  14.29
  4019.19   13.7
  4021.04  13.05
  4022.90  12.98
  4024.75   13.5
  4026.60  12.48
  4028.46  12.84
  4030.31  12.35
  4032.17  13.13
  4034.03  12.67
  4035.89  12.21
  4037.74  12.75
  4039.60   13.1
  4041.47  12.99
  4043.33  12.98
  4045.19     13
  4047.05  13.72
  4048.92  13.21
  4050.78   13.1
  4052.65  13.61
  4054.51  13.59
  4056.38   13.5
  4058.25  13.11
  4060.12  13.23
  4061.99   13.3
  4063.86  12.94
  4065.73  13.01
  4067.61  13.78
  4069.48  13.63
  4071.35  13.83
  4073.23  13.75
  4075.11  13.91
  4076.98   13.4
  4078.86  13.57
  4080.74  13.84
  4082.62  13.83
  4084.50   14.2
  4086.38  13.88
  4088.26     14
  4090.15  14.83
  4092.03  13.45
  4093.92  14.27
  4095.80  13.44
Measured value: 1.1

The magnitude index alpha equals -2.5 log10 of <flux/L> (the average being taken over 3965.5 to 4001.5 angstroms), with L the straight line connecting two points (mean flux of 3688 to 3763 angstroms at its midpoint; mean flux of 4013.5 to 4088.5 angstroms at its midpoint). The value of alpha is 0.058 mag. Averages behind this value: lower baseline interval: 12.4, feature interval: 12.4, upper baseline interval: 13.3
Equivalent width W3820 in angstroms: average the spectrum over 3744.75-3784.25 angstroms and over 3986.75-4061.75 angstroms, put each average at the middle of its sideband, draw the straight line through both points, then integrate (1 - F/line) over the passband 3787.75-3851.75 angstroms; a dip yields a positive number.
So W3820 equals 1.59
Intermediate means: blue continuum 12.5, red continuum 13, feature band 12.3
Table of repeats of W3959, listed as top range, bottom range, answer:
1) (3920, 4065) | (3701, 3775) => 1.16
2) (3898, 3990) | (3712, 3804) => 1.10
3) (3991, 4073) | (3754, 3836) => 1.20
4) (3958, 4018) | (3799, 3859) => 1.10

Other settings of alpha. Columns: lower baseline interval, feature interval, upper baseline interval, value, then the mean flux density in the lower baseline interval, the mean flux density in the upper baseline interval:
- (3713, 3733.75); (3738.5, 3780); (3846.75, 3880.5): 0.07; 13.2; 13.2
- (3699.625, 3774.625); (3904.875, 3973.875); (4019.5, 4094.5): 0.05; 12.5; 13.4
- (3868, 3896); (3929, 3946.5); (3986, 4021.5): 0.09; 12.9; 12.9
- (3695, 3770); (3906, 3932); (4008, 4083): 0.01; 12.5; 13.2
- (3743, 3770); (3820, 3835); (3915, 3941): 0.02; 12.5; 12.3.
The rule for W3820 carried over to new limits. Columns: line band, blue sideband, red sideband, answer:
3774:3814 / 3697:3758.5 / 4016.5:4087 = 1.2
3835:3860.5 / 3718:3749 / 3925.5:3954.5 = -0.3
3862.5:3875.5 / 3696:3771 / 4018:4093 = -0.7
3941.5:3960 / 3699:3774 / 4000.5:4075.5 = 0.1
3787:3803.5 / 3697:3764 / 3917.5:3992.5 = 0.6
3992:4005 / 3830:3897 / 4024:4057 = 0.3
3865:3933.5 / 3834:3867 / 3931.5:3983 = -1.7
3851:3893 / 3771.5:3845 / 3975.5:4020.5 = -2.1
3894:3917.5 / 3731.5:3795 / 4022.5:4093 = 0.2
